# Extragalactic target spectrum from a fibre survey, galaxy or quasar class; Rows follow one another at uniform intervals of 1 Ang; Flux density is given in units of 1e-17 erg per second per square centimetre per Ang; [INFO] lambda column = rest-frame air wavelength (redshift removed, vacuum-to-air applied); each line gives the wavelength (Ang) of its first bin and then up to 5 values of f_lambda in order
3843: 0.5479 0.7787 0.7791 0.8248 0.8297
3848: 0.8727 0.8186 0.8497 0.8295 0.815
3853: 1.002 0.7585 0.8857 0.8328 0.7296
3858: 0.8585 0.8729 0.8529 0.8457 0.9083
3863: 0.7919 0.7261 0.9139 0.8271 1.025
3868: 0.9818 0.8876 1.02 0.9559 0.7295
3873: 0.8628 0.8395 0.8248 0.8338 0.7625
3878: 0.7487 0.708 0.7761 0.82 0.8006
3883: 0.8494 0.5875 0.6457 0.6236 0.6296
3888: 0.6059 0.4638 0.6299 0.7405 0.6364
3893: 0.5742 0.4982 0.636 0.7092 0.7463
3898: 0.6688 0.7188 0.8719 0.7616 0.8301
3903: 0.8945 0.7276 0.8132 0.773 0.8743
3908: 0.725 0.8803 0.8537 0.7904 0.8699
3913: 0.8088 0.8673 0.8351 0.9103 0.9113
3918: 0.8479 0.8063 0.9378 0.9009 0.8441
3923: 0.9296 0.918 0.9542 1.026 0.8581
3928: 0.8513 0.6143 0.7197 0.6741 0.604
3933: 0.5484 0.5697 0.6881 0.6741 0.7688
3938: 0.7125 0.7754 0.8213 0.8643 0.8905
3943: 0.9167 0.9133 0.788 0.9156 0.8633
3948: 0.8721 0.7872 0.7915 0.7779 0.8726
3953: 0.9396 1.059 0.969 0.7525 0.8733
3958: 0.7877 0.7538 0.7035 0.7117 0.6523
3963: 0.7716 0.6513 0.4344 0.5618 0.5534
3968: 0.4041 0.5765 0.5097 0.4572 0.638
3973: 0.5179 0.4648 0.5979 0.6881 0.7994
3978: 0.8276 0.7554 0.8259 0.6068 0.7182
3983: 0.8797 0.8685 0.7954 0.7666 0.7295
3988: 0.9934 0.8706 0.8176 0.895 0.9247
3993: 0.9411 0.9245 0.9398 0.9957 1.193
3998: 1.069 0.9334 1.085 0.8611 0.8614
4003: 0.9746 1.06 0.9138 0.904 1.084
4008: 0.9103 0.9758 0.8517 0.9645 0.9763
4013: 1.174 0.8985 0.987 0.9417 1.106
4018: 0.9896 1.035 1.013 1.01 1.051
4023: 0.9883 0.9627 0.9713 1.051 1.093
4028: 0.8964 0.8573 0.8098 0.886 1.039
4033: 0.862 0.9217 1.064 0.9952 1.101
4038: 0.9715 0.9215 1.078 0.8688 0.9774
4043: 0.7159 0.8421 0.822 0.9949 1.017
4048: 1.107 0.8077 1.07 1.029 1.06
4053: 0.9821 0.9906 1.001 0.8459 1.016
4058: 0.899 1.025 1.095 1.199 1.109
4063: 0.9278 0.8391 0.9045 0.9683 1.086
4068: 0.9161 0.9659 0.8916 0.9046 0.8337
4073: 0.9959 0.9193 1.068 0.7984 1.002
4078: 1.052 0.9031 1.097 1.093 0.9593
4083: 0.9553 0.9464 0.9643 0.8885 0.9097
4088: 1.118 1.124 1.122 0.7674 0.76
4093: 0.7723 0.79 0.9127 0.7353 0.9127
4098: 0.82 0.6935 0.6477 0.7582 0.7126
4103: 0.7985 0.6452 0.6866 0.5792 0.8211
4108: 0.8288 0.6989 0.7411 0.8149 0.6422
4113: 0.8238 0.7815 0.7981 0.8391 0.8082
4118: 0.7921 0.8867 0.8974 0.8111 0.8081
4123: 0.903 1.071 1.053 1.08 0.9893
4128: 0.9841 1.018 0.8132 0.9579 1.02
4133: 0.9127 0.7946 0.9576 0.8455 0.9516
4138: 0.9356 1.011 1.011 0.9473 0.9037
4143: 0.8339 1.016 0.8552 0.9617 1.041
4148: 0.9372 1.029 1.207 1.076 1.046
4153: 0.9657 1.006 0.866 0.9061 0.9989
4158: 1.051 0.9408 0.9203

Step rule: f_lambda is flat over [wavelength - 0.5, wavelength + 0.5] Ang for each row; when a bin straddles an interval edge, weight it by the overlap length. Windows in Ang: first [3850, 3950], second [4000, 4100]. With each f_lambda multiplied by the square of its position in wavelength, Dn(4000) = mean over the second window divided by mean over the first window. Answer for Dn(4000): 1.3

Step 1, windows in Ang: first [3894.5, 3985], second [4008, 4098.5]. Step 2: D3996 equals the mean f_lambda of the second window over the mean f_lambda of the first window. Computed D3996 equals 1.25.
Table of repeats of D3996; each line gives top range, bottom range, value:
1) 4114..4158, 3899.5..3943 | 1.16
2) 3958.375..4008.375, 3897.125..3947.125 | 0.97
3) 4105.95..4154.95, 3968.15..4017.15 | 1.07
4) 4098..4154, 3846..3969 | 1.12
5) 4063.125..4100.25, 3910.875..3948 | 1.13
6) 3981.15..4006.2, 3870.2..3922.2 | 1.19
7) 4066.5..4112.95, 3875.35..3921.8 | 1.15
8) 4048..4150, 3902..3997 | 1.16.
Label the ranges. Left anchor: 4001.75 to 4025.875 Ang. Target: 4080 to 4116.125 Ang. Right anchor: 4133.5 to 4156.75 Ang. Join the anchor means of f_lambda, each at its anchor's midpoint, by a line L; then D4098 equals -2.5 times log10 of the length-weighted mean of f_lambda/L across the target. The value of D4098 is 0.17 mag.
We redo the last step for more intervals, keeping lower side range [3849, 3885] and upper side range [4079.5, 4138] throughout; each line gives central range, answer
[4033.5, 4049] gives -0.12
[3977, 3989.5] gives 0.06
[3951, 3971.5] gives 0.20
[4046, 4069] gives -0.16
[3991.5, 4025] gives -0.15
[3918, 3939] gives 0.08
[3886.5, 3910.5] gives 0.17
